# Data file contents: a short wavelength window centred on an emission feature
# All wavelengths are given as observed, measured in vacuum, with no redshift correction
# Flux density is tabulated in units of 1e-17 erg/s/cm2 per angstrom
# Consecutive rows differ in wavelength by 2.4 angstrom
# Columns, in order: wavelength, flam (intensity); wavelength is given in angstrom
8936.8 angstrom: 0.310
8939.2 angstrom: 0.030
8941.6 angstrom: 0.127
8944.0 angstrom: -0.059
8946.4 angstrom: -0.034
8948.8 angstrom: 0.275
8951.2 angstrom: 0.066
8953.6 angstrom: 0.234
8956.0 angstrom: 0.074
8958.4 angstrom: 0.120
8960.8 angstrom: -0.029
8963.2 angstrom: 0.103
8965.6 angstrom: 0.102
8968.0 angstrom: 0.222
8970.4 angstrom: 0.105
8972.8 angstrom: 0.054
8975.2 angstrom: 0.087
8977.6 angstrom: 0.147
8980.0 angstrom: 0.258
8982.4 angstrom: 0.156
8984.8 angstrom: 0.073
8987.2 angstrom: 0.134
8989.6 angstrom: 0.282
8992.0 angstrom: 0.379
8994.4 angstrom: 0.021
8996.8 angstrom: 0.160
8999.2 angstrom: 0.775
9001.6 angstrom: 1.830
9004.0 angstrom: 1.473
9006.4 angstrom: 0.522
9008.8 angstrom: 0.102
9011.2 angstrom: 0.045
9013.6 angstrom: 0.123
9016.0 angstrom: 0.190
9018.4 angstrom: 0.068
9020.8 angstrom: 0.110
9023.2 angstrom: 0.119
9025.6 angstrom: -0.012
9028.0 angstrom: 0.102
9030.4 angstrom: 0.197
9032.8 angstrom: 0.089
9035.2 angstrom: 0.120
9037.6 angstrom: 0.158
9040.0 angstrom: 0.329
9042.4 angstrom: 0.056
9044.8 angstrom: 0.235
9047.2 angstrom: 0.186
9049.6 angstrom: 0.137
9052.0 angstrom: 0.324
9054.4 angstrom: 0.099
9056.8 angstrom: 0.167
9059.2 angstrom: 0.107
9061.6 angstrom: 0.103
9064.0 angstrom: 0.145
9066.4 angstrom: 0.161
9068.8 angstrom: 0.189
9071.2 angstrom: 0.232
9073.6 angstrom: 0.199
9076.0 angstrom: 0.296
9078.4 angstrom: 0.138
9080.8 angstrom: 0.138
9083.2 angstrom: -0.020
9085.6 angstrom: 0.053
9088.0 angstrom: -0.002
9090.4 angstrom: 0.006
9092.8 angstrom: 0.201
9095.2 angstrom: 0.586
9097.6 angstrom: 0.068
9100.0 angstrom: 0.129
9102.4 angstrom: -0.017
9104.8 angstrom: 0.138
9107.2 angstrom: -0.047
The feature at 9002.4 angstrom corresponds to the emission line [O III]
